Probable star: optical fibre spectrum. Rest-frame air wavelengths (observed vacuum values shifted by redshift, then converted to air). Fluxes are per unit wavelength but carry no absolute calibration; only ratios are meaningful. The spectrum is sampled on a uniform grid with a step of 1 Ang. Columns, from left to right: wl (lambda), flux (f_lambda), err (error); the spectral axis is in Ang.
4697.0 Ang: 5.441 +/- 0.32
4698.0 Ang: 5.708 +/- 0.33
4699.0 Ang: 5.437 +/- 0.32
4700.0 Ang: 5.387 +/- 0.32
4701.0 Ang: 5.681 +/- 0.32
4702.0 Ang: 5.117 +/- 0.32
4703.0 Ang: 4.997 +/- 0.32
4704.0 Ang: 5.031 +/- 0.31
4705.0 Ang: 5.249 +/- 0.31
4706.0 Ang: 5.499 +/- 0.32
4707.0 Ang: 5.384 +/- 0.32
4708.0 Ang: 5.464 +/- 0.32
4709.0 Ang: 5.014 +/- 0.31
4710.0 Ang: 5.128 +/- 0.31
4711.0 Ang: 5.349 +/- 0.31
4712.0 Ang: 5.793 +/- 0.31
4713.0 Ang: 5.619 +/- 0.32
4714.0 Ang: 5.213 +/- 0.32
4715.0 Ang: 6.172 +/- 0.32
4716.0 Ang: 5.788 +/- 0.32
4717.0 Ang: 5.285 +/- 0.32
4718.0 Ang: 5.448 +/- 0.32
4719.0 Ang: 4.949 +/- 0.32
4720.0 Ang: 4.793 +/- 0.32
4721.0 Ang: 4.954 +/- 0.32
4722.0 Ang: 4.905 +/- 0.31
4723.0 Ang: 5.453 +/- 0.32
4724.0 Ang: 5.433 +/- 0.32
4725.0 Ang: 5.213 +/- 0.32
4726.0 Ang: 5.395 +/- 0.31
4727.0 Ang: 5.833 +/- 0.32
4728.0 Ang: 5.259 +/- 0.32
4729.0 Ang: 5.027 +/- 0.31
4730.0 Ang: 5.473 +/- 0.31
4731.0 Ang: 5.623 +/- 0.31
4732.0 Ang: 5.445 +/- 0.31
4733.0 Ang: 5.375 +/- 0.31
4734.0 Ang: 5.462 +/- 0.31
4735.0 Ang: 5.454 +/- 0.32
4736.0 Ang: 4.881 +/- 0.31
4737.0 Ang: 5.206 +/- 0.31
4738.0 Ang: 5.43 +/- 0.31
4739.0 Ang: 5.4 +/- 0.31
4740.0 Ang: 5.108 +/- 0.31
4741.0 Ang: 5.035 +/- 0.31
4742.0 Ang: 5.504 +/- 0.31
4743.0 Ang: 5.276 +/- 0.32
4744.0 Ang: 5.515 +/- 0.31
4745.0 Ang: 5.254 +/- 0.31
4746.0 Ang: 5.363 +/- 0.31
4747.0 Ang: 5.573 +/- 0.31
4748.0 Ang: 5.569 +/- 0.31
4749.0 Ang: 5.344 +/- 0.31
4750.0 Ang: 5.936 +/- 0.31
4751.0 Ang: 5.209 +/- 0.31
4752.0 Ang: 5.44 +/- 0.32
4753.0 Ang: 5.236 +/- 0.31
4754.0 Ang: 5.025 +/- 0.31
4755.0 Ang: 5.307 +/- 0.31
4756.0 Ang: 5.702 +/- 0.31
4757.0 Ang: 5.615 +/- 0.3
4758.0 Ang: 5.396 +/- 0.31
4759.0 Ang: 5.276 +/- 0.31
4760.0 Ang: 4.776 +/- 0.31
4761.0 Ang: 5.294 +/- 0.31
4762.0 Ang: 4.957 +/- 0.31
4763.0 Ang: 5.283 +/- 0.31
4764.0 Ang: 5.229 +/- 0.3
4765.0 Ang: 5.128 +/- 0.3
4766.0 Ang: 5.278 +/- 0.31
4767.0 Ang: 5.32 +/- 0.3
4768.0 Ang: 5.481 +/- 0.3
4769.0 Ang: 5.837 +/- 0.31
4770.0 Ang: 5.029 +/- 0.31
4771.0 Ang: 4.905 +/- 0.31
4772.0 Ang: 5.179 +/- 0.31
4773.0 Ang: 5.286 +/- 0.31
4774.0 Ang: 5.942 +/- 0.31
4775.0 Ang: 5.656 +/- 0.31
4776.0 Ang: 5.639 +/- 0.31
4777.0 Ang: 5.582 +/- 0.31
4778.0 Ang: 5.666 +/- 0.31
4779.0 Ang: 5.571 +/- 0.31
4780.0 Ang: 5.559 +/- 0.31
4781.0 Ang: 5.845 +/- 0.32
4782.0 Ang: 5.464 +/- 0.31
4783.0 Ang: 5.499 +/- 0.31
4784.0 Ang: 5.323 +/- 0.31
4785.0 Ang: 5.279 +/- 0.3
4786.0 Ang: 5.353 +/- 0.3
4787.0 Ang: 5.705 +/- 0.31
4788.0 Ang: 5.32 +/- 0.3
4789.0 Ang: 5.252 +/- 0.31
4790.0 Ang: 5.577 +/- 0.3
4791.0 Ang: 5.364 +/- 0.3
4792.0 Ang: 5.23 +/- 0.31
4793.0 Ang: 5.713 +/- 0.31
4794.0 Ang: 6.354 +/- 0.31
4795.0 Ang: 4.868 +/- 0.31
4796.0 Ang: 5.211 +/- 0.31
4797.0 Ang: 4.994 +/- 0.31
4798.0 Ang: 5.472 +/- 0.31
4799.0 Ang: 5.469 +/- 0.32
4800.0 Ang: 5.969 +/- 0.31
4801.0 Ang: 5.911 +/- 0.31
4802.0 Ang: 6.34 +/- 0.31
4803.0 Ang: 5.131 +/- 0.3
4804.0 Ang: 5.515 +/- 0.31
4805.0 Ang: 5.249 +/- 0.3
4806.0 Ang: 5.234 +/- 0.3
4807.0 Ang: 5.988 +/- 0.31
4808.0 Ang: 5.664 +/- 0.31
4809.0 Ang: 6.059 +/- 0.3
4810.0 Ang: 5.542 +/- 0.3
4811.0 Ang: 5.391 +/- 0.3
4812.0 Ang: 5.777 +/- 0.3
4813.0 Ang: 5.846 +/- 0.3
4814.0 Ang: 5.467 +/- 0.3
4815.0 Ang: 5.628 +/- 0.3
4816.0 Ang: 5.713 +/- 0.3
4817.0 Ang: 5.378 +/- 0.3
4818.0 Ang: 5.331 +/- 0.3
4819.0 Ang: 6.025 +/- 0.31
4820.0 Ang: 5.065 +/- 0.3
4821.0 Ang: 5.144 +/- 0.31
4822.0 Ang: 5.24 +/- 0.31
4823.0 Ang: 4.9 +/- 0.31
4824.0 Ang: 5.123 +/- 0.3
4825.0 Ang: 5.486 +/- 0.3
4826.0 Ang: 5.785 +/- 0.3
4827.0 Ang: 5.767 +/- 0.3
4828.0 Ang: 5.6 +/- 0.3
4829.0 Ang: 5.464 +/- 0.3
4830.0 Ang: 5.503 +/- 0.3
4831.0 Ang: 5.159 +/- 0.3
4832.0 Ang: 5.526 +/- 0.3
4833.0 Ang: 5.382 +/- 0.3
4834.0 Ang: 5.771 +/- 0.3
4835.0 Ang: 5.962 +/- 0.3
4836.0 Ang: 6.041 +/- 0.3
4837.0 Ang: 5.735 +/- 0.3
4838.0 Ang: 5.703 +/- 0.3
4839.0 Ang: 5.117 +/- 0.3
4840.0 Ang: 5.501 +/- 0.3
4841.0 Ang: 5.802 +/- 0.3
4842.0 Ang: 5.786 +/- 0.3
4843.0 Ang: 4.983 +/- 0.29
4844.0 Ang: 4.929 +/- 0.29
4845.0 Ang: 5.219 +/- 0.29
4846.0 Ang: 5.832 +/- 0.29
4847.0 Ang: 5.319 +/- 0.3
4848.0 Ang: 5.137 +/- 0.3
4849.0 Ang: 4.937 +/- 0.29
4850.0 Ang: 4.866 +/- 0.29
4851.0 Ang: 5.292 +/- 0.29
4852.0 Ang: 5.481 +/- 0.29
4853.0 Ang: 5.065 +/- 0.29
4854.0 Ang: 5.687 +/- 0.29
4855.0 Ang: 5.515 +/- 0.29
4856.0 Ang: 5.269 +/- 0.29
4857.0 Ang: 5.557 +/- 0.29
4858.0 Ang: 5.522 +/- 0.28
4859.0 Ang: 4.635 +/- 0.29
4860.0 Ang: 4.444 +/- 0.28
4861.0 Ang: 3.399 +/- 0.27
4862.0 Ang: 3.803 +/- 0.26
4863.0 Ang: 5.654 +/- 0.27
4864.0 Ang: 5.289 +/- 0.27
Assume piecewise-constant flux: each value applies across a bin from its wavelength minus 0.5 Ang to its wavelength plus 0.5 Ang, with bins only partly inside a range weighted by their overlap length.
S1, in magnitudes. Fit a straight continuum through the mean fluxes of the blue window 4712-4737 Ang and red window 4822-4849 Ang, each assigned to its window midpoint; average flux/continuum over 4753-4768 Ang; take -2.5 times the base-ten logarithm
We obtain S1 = 0.03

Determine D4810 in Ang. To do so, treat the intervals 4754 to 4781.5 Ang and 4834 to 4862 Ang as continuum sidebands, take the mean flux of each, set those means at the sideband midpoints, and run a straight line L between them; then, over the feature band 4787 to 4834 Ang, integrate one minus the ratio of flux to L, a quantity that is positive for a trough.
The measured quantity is -1.6 Ang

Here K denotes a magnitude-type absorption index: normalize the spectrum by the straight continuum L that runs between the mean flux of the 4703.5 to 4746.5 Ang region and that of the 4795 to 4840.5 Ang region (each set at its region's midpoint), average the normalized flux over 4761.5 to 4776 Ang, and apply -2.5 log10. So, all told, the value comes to 0.019 mag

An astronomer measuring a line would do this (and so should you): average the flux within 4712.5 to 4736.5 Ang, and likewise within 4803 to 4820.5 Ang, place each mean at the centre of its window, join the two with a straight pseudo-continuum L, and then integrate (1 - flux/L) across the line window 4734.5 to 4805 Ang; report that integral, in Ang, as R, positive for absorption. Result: 0.70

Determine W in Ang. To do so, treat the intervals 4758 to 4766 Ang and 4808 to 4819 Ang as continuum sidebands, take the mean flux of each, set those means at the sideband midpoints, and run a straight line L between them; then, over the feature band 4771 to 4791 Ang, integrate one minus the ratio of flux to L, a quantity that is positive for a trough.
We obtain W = -0.6 Ang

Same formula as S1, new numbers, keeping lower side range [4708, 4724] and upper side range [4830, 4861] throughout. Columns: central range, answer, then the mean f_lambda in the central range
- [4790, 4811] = -0.04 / 5.56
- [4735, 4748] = 0.00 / 5.31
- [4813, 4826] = -0.01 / 5.41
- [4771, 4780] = -0.04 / 5.53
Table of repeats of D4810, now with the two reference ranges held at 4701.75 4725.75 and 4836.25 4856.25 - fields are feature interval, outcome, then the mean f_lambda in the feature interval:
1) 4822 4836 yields -0.4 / 5.5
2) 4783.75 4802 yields -0.5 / 5.49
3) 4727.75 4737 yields 0.0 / 5.33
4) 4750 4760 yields -0.1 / 5.36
